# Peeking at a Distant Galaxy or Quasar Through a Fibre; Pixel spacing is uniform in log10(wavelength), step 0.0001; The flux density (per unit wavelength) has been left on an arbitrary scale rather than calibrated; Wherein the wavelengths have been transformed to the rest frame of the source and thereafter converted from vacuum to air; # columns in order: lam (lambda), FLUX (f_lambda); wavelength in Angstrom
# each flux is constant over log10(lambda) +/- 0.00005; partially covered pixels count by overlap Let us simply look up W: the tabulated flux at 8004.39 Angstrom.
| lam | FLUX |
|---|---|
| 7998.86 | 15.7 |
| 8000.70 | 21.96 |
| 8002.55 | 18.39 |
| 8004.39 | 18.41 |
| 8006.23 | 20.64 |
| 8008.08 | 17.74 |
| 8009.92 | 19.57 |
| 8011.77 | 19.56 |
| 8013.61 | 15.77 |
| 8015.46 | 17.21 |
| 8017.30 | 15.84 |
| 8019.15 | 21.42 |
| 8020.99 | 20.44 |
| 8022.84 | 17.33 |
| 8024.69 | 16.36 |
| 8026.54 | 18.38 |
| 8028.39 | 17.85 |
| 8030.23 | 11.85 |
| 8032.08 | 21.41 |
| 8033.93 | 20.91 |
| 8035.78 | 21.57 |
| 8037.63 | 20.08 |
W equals 18.41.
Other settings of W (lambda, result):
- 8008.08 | 17.74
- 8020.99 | 20.44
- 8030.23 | 11.85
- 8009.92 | 19.57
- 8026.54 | 18.38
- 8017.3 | 15.84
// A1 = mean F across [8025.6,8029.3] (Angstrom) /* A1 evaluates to 18.1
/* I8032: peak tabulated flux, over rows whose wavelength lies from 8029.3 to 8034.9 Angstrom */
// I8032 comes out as 21.41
